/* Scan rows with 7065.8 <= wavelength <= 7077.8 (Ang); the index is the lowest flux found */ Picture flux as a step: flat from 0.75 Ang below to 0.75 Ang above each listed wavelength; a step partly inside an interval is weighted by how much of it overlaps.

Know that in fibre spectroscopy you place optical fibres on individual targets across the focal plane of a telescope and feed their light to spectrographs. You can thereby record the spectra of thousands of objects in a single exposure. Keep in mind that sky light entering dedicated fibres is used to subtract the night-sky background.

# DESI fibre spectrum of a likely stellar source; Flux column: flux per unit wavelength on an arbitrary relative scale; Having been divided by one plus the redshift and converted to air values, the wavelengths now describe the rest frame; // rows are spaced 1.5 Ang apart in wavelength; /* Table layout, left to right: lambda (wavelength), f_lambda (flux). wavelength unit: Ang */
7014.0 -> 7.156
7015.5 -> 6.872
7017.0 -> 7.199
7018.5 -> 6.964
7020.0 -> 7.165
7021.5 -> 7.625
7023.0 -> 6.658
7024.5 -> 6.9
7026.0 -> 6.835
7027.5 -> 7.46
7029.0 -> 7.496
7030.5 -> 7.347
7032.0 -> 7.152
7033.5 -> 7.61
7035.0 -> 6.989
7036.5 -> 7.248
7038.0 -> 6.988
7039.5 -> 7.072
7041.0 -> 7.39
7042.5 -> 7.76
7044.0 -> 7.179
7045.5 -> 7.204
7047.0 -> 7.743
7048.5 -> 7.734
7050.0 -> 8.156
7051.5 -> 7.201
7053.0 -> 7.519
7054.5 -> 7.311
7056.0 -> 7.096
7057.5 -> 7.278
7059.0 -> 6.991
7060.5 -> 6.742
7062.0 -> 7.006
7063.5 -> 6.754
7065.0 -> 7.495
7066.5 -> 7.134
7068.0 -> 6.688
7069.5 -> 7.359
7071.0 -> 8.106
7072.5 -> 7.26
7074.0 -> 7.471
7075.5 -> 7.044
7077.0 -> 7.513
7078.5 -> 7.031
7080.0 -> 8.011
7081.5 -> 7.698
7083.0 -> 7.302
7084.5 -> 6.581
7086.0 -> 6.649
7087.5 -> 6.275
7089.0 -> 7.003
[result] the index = 6.688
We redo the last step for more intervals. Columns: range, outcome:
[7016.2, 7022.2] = 6.964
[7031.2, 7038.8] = 6.988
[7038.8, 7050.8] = 7.072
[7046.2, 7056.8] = 7.096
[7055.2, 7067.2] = 6.742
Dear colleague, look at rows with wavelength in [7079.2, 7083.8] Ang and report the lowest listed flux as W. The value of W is 7.302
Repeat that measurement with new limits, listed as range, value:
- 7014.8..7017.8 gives 6.872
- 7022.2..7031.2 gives 6.658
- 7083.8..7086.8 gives 6.581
